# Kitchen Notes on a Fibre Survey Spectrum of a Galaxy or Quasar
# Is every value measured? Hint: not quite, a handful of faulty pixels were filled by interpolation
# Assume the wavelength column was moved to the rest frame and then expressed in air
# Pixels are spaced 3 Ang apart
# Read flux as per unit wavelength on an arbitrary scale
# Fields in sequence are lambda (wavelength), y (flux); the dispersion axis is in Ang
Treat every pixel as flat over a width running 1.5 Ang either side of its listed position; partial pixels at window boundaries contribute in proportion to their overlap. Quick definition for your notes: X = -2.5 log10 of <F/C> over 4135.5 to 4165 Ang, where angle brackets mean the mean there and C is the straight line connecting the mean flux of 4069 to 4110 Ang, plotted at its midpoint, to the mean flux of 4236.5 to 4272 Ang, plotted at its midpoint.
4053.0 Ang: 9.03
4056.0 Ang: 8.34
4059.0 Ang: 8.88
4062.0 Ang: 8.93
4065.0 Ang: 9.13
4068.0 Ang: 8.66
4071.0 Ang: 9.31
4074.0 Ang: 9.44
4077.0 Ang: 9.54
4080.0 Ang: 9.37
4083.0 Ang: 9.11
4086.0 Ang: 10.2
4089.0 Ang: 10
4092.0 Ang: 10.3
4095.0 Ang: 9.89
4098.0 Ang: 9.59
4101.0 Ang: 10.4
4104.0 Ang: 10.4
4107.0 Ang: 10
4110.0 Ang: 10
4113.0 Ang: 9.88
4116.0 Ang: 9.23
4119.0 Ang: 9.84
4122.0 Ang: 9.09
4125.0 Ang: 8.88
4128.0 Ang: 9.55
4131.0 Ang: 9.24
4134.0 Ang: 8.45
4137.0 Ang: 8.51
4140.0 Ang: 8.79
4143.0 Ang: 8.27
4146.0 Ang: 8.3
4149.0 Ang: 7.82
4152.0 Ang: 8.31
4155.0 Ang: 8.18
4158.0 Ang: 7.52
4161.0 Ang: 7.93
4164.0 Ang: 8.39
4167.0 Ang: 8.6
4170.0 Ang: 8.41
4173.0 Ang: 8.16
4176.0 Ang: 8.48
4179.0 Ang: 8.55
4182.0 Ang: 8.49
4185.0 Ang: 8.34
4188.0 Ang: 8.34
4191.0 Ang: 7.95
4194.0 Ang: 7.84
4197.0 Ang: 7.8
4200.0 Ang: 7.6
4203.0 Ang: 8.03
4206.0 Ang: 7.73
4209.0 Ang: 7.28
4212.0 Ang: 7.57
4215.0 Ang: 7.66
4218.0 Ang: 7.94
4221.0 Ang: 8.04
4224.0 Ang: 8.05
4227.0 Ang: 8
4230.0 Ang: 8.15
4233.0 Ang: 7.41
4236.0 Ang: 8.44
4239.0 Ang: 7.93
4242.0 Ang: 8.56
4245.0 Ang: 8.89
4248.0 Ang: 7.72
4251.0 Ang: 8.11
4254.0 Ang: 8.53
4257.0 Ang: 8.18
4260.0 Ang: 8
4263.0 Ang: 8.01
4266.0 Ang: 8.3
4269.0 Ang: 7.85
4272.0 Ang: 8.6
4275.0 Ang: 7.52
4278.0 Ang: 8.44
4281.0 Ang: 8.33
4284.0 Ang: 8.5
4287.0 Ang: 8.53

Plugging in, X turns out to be 0.13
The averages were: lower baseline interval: 9.8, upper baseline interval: 8.21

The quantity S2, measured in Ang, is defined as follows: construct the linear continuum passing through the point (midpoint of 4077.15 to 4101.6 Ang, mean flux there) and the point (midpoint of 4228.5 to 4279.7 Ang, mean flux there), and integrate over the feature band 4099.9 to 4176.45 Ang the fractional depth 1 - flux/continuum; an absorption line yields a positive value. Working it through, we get 3.9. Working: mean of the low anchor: 9.82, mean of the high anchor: 8.16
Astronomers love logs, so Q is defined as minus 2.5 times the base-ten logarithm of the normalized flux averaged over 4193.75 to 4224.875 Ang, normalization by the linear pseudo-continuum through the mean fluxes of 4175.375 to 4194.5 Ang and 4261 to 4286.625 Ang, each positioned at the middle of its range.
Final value 0.07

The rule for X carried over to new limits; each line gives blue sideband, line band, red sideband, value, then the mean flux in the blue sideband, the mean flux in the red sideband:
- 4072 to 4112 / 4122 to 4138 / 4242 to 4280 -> 0.06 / 9.86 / 8.2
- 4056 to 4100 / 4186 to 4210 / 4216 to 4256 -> 0.08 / 9.43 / 8.13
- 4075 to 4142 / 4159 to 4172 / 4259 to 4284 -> 0.10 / 9.55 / 8.16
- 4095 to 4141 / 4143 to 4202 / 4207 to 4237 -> 0.06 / 9.48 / 7.84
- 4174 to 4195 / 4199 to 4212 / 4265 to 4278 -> 0.08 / 8.29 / 8.1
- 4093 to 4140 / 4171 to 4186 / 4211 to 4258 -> 0.04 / 9.51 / 8.08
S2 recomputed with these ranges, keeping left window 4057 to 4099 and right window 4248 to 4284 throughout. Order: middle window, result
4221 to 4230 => 0.4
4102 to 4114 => -1.1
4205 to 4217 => 1.4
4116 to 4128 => -0.2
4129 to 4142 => 0.4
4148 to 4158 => 1.0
